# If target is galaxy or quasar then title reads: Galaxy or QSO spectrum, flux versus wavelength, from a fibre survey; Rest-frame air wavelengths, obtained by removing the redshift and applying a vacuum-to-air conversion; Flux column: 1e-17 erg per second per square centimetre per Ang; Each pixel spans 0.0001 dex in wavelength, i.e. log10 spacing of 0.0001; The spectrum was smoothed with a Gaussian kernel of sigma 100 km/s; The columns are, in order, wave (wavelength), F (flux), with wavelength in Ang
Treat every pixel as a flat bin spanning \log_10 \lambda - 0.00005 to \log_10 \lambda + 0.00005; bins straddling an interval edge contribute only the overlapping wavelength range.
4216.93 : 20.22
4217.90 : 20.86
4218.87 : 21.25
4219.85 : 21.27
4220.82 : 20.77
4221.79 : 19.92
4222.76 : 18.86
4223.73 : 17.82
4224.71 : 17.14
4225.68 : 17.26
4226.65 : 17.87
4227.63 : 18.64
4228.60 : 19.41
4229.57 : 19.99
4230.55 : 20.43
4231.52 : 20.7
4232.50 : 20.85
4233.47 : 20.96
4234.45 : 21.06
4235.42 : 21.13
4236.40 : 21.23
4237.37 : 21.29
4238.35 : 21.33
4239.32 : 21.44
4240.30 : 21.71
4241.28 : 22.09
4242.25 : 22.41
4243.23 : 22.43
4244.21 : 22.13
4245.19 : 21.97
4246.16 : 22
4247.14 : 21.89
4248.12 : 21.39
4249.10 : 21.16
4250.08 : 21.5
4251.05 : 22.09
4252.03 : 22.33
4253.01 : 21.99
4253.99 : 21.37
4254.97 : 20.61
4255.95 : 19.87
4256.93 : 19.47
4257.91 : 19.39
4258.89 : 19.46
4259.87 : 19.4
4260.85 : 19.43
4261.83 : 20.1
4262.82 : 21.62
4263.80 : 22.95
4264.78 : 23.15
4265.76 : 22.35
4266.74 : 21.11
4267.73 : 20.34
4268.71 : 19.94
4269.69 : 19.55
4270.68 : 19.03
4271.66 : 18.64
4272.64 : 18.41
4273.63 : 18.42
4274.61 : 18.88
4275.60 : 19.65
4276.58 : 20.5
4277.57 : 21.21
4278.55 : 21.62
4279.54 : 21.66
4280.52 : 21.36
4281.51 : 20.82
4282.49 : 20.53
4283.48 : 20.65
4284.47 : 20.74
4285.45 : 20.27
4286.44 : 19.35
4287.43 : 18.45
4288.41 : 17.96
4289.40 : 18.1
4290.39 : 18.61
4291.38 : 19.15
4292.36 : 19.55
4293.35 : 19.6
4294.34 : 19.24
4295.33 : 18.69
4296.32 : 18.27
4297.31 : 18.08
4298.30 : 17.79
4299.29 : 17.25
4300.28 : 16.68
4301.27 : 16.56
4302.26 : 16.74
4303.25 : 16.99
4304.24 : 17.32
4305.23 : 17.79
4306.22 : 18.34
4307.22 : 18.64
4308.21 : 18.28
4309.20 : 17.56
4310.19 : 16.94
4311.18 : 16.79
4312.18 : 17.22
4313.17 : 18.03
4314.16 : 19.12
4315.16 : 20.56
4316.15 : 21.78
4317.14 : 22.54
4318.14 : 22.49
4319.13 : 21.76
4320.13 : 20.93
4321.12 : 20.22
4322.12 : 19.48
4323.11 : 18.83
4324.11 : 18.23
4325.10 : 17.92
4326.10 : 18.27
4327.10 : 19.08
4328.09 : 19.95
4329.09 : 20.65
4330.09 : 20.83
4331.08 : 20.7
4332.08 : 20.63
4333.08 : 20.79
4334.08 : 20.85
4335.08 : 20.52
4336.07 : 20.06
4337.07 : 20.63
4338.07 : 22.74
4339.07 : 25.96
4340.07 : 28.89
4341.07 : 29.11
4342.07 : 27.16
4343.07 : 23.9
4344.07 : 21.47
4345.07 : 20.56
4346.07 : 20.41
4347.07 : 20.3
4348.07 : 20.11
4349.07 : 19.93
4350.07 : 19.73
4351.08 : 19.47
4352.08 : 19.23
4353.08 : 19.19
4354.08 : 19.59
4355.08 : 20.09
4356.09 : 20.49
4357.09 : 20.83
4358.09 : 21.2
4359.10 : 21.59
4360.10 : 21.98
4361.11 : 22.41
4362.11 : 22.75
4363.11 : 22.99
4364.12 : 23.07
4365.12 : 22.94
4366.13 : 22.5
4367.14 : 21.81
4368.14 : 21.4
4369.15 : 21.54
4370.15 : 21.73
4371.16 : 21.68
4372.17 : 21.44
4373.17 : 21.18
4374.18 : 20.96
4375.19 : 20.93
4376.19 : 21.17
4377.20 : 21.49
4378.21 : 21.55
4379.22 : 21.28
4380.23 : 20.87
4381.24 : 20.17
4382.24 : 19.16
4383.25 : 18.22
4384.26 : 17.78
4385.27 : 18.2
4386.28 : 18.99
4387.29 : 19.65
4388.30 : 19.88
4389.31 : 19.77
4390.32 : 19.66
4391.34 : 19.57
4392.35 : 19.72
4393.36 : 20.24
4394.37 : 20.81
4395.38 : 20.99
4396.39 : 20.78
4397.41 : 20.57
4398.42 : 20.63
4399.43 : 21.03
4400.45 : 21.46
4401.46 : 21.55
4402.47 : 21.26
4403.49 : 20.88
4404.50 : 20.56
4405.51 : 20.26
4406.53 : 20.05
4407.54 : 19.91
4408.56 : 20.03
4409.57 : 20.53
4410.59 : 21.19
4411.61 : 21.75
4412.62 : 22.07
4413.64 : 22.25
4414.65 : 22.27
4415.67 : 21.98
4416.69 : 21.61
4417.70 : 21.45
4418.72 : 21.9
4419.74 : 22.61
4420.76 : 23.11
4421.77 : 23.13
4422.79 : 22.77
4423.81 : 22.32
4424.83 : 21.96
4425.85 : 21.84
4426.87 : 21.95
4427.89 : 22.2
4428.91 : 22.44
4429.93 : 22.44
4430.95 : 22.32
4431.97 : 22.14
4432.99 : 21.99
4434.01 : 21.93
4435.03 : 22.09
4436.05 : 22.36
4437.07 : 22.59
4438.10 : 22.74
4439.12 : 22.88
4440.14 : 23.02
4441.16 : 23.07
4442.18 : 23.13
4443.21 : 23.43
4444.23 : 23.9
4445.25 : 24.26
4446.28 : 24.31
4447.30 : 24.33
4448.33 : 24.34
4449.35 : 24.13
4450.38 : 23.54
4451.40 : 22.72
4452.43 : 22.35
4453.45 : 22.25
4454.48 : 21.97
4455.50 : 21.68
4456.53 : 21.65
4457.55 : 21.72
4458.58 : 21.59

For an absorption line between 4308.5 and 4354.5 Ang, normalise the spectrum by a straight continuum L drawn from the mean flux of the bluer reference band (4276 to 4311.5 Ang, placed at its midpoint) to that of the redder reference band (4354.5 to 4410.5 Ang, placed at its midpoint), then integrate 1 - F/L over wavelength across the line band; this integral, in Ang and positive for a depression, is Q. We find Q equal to -2.3 Ang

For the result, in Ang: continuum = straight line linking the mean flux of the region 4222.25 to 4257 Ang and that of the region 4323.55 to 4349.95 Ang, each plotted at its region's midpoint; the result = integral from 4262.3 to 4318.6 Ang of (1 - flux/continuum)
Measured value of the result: 4.7 Ang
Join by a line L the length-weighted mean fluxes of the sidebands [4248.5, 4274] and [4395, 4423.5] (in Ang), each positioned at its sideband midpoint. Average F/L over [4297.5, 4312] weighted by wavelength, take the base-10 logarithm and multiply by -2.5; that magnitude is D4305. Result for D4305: 0.192 mag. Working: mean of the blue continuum 20.5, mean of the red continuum 21.4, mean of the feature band 17.4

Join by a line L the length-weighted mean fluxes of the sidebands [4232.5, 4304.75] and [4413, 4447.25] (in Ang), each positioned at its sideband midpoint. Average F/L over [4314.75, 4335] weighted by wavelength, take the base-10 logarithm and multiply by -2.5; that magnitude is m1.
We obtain 0.04 mag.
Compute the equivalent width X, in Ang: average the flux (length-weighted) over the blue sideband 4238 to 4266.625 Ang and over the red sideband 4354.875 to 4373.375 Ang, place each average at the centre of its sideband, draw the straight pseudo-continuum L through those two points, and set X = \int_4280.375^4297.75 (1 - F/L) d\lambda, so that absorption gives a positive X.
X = 1.7 Ang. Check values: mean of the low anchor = 21.3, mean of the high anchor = 21.8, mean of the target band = 19.4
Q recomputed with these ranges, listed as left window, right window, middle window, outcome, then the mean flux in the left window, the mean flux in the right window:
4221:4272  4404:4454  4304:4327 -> 2.3 Ang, 20.6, 22.3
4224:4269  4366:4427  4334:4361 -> -1.0 Ang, 20.8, 21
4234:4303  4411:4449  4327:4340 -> -0.1 Ang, 20.2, 22.6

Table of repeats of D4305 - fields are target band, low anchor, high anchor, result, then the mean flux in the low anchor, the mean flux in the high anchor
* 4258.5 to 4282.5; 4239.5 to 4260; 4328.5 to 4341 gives 0.057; 21.3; 22.2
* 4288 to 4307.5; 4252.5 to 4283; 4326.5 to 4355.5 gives 0.156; 20.4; 21.5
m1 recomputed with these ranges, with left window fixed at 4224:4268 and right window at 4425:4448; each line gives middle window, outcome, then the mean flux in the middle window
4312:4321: 0.049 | 20.6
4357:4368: -0.009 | 22.2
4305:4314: 0.205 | 17.8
